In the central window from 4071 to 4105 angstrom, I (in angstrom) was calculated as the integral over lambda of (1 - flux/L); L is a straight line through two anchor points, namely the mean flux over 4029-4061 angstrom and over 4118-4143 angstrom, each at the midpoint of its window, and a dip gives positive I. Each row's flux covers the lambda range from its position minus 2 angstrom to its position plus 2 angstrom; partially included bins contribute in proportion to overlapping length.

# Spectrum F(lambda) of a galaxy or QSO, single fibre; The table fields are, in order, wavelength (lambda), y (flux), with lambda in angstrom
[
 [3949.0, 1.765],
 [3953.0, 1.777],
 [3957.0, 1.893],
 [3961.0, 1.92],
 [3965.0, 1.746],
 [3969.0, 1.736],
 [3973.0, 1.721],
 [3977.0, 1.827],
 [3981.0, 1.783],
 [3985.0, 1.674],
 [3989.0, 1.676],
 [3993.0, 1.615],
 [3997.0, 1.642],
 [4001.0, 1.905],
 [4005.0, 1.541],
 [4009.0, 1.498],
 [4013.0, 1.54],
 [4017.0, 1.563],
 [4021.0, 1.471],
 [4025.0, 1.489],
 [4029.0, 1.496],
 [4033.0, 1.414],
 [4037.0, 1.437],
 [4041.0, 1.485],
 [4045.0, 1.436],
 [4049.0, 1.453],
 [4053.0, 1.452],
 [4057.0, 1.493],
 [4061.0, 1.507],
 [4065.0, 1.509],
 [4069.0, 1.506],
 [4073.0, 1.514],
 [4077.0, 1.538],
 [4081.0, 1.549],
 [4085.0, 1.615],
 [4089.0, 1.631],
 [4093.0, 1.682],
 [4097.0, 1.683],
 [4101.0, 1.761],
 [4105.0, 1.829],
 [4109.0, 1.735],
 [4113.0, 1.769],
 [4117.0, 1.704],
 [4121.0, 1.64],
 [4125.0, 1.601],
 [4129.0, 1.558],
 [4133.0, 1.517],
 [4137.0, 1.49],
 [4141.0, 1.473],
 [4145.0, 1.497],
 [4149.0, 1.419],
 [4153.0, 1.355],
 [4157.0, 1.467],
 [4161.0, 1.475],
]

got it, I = -2.87 angstrom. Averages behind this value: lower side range 1.46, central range 1.63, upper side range 1.55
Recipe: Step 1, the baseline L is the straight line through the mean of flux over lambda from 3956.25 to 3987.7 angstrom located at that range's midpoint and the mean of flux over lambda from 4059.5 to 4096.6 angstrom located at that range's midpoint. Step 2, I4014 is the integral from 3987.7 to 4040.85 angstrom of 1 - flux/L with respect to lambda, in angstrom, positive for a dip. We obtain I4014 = 4.4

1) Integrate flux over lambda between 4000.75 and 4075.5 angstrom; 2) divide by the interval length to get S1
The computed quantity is 1.5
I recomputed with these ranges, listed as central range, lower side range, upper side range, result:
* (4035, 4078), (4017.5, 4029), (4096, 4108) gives 3.30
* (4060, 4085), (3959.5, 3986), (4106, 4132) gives 2.54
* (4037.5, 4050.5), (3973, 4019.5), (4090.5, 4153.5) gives 1.48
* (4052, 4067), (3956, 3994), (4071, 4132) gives 1.73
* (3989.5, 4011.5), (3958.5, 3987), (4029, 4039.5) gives -0.21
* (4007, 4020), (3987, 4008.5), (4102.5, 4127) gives 1.10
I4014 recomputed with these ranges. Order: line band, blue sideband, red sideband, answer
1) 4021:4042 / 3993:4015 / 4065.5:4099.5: 1.9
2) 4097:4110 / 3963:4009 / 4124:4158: -1.9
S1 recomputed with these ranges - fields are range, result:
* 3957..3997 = 1.75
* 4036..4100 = 1.54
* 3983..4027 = 1.6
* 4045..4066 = 1.48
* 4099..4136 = 1.67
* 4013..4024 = 1.52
